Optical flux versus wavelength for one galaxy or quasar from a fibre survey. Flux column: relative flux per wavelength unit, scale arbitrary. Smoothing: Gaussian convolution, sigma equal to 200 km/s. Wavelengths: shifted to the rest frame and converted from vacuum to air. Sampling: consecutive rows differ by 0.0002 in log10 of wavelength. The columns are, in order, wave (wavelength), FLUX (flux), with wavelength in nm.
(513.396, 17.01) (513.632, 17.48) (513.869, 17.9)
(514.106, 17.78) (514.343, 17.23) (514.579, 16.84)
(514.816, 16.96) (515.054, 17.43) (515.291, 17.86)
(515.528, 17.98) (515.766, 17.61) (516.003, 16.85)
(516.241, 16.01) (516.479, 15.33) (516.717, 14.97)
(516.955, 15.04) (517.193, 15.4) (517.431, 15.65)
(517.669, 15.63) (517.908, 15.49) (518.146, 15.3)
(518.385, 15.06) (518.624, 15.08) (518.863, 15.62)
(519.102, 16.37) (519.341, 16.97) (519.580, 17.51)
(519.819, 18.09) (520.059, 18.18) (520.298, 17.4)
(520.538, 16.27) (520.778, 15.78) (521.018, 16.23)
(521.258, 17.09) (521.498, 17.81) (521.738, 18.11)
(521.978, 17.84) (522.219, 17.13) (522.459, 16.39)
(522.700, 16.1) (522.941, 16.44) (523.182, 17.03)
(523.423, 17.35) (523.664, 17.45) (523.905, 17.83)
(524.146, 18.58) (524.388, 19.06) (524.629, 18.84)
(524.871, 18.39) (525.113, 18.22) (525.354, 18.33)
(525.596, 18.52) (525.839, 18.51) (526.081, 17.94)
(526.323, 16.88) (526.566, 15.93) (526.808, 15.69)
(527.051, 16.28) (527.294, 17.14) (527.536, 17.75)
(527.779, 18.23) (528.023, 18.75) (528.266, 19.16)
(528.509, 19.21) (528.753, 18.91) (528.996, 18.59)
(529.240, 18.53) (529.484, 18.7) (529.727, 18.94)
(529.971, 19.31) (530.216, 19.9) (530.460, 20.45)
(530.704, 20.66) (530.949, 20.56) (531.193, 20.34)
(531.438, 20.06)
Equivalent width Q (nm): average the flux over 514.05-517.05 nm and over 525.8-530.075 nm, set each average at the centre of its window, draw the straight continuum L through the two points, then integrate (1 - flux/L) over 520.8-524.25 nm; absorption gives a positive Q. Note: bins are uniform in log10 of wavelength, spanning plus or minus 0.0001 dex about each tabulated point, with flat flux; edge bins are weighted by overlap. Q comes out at 0.053 nm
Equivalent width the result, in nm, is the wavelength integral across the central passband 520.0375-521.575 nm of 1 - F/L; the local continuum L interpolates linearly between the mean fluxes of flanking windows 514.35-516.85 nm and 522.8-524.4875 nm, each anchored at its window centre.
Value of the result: 0.04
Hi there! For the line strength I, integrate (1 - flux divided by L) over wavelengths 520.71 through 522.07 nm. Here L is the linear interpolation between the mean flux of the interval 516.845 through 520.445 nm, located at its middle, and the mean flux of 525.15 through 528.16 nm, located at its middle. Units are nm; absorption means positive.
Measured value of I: -0.04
